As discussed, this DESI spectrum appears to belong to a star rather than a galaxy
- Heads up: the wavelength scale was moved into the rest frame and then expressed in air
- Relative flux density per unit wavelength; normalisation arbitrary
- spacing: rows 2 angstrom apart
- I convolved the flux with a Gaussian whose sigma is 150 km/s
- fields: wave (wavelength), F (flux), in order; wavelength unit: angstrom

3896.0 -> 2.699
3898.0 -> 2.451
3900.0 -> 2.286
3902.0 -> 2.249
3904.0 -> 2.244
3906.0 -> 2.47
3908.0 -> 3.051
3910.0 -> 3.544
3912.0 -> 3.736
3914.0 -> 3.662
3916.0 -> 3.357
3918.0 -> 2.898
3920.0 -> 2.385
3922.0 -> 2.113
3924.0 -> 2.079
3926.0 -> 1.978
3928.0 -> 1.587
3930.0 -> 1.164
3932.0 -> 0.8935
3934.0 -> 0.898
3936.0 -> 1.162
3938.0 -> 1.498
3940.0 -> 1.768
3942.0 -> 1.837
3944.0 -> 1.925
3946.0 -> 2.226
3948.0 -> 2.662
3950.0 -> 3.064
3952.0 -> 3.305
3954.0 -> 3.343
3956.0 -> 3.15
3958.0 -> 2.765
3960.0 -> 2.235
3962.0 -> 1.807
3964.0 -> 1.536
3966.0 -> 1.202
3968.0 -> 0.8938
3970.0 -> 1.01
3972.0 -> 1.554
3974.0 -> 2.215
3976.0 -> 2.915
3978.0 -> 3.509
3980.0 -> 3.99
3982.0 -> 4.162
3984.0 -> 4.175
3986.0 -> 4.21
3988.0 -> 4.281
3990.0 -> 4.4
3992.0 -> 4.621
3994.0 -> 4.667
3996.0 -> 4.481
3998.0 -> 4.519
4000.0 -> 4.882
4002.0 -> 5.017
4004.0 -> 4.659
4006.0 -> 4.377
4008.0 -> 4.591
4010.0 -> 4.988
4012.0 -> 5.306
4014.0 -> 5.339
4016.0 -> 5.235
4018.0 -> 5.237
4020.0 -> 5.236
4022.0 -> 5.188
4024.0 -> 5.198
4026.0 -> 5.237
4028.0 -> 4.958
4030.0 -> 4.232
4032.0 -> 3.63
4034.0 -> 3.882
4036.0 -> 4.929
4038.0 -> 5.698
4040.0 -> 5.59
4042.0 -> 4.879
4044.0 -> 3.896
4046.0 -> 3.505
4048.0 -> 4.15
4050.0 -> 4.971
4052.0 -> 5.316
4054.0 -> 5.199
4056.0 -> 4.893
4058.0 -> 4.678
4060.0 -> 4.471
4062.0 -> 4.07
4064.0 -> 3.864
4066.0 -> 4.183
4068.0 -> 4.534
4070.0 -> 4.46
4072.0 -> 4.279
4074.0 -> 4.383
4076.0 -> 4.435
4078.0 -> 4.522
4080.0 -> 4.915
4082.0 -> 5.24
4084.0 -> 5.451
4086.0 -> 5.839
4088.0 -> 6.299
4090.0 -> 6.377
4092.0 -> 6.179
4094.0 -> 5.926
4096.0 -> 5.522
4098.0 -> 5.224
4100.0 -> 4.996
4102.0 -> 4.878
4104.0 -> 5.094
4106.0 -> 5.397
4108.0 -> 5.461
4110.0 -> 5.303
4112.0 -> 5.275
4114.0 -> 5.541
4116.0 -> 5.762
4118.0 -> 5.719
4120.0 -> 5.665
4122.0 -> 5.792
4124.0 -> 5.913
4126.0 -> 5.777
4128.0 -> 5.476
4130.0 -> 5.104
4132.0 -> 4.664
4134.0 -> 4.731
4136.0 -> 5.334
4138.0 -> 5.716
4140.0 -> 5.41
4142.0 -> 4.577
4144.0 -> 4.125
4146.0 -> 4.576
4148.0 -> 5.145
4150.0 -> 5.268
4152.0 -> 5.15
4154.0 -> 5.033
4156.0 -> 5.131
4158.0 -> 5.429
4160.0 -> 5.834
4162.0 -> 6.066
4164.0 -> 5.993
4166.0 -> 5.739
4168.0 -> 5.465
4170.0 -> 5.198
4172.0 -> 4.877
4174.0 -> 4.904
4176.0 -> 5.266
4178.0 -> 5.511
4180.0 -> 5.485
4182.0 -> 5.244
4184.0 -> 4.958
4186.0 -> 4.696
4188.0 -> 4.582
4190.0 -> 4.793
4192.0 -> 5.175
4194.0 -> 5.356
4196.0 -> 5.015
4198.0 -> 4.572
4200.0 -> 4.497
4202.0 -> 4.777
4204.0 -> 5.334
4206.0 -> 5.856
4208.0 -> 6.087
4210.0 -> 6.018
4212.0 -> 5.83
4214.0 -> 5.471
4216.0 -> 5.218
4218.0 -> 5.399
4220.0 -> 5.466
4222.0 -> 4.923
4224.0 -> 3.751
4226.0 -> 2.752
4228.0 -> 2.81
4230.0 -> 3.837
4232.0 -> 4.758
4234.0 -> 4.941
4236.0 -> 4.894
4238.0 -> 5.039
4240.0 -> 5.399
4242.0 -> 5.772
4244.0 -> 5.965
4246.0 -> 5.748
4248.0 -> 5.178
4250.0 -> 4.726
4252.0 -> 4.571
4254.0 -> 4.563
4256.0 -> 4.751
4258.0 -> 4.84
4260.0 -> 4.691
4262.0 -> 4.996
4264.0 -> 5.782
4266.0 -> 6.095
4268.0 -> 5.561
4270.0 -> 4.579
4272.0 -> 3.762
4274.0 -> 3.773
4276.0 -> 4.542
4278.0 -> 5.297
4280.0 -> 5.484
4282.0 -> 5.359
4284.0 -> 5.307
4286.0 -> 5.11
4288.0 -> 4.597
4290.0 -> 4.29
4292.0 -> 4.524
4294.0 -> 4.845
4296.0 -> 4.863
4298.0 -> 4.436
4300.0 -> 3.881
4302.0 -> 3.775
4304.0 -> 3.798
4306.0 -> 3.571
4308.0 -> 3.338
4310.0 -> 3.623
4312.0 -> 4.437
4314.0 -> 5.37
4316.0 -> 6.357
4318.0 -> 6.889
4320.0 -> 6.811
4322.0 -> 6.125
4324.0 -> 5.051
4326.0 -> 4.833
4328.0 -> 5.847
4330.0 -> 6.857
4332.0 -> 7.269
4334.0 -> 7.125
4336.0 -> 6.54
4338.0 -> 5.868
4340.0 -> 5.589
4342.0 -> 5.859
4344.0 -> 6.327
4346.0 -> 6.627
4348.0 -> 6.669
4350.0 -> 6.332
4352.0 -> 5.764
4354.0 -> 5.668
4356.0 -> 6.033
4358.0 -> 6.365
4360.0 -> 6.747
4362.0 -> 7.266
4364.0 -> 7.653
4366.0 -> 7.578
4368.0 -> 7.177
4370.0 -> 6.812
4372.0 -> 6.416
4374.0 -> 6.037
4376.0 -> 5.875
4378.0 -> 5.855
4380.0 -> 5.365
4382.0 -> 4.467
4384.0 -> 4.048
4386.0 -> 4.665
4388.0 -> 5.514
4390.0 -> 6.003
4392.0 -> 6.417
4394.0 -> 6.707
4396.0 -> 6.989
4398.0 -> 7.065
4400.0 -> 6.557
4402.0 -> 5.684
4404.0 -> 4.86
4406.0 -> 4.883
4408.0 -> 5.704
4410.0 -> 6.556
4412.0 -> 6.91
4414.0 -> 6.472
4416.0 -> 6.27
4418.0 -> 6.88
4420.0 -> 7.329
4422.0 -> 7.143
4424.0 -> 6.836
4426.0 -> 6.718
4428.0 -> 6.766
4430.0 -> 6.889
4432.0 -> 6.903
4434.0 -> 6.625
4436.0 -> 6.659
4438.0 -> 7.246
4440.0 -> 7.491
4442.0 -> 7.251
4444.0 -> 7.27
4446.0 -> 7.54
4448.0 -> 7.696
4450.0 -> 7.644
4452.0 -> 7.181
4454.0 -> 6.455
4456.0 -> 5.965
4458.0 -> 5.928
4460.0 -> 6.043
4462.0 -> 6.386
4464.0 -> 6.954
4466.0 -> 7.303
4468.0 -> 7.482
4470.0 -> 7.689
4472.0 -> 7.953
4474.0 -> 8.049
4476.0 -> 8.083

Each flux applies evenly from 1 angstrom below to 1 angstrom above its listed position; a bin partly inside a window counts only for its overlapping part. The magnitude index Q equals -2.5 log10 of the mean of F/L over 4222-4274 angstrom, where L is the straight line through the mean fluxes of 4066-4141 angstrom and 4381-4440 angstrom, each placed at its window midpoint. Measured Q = 0.21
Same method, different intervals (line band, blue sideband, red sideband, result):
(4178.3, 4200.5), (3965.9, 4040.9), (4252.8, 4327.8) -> -0.072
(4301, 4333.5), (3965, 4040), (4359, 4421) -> 0.112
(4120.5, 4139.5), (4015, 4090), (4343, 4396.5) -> -0.054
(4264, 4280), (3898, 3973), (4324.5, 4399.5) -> 0.098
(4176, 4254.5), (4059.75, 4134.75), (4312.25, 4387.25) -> 0.128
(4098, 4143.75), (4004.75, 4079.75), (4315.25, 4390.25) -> -0.054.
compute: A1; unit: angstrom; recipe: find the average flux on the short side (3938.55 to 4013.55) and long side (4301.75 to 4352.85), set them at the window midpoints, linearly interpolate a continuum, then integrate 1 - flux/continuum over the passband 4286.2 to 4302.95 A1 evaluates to 3.10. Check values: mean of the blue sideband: 3.31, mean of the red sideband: 5.67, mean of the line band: 4.44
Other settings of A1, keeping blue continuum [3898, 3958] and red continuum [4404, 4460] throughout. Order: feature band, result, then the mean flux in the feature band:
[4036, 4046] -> -4.51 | 4.86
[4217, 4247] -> 1.48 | 4.76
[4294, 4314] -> 5.49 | 4.08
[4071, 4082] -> -2.75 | 4.57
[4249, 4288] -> 2.89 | 4.93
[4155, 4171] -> -4.36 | 5.61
